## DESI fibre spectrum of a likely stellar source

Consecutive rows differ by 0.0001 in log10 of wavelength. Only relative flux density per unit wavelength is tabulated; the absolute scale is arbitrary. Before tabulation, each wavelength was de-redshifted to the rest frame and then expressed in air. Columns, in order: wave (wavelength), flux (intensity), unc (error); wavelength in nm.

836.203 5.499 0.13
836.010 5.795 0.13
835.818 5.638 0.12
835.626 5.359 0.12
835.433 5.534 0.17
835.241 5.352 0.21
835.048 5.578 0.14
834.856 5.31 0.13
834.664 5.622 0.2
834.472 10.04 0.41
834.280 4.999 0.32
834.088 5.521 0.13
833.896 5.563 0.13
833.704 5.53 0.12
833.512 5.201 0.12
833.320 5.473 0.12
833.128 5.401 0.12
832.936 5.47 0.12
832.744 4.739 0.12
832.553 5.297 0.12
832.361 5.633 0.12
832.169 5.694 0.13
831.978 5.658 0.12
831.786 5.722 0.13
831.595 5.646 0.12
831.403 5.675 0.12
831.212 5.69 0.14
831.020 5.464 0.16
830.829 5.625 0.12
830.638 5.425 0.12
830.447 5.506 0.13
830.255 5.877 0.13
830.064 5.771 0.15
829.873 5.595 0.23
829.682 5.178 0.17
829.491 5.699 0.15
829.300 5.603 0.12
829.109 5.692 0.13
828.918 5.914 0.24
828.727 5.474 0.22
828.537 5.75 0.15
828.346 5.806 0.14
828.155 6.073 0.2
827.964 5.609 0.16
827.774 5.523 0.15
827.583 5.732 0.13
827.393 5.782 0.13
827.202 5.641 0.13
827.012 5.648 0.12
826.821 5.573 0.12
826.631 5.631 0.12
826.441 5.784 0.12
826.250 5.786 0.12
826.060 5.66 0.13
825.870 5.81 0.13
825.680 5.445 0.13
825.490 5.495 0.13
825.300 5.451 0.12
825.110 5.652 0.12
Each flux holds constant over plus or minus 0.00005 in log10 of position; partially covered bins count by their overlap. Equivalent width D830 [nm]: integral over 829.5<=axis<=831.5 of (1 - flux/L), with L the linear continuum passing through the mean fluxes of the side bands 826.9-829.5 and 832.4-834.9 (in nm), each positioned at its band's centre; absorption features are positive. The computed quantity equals 0.044 nm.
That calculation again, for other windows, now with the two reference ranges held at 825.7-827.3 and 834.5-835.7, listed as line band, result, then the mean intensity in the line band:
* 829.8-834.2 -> 0.137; 5.53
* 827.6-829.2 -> -0.012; 5.73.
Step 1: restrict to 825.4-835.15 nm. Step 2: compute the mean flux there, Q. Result 5.67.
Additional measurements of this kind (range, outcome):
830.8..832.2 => 5.65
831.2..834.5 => 5.63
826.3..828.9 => 5.7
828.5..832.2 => 5.63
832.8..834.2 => 5.42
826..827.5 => 5.69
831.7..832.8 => 5.48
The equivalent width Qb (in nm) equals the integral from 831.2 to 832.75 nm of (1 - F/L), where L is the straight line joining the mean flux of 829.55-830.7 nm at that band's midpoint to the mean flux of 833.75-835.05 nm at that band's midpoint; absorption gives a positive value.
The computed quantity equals 0.06 nm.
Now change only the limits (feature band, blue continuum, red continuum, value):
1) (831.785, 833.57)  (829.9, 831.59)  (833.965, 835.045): 0.15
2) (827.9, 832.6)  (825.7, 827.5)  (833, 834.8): 0.12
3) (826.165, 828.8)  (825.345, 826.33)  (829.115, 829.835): -0.06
